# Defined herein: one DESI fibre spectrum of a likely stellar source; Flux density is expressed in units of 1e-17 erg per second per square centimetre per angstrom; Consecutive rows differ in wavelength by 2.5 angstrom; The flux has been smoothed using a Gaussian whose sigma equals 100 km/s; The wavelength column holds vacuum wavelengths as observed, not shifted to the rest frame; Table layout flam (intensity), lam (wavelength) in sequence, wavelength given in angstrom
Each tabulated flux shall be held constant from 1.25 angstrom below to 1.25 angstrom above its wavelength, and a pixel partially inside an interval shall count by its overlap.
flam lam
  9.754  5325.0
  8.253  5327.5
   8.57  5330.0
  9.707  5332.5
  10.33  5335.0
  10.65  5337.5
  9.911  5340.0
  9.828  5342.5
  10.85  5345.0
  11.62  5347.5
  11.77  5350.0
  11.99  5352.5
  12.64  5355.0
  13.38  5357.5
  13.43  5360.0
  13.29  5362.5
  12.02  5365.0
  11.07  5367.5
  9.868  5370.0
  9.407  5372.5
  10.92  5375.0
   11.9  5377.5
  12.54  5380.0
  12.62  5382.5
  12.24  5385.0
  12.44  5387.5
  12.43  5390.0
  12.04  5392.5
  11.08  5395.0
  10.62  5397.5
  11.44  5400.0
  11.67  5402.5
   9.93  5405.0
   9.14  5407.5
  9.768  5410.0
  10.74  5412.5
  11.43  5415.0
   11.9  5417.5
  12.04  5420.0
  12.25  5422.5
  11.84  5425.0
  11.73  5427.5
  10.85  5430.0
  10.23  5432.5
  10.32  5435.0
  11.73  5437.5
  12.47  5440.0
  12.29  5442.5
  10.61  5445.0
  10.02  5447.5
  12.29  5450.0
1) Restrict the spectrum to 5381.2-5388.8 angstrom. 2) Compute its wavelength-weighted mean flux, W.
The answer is 12.4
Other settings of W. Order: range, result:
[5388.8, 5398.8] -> 11.5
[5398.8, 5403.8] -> 11.5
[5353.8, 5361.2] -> 13.2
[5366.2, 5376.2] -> 10.3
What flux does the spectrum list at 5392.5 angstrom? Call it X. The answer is 12.04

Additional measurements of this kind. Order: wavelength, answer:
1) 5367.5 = 11.07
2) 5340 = 9.911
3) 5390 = 12.43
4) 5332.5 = 9.707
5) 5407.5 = 9.14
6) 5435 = 10.32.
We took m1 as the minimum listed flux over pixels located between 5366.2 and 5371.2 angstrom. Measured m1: 9.868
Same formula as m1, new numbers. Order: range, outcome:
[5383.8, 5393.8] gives 12.04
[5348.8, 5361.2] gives 11.77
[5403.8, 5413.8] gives 9.14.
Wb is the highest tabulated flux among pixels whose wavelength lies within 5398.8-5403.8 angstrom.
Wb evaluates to 11.67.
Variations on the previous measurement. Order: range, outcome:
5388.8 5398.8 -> 12.43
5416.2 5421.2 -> 12.04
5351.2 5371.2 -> 13.43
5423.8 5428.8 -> 11.84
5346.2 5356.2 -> 12.64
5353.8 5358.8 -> 13.38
